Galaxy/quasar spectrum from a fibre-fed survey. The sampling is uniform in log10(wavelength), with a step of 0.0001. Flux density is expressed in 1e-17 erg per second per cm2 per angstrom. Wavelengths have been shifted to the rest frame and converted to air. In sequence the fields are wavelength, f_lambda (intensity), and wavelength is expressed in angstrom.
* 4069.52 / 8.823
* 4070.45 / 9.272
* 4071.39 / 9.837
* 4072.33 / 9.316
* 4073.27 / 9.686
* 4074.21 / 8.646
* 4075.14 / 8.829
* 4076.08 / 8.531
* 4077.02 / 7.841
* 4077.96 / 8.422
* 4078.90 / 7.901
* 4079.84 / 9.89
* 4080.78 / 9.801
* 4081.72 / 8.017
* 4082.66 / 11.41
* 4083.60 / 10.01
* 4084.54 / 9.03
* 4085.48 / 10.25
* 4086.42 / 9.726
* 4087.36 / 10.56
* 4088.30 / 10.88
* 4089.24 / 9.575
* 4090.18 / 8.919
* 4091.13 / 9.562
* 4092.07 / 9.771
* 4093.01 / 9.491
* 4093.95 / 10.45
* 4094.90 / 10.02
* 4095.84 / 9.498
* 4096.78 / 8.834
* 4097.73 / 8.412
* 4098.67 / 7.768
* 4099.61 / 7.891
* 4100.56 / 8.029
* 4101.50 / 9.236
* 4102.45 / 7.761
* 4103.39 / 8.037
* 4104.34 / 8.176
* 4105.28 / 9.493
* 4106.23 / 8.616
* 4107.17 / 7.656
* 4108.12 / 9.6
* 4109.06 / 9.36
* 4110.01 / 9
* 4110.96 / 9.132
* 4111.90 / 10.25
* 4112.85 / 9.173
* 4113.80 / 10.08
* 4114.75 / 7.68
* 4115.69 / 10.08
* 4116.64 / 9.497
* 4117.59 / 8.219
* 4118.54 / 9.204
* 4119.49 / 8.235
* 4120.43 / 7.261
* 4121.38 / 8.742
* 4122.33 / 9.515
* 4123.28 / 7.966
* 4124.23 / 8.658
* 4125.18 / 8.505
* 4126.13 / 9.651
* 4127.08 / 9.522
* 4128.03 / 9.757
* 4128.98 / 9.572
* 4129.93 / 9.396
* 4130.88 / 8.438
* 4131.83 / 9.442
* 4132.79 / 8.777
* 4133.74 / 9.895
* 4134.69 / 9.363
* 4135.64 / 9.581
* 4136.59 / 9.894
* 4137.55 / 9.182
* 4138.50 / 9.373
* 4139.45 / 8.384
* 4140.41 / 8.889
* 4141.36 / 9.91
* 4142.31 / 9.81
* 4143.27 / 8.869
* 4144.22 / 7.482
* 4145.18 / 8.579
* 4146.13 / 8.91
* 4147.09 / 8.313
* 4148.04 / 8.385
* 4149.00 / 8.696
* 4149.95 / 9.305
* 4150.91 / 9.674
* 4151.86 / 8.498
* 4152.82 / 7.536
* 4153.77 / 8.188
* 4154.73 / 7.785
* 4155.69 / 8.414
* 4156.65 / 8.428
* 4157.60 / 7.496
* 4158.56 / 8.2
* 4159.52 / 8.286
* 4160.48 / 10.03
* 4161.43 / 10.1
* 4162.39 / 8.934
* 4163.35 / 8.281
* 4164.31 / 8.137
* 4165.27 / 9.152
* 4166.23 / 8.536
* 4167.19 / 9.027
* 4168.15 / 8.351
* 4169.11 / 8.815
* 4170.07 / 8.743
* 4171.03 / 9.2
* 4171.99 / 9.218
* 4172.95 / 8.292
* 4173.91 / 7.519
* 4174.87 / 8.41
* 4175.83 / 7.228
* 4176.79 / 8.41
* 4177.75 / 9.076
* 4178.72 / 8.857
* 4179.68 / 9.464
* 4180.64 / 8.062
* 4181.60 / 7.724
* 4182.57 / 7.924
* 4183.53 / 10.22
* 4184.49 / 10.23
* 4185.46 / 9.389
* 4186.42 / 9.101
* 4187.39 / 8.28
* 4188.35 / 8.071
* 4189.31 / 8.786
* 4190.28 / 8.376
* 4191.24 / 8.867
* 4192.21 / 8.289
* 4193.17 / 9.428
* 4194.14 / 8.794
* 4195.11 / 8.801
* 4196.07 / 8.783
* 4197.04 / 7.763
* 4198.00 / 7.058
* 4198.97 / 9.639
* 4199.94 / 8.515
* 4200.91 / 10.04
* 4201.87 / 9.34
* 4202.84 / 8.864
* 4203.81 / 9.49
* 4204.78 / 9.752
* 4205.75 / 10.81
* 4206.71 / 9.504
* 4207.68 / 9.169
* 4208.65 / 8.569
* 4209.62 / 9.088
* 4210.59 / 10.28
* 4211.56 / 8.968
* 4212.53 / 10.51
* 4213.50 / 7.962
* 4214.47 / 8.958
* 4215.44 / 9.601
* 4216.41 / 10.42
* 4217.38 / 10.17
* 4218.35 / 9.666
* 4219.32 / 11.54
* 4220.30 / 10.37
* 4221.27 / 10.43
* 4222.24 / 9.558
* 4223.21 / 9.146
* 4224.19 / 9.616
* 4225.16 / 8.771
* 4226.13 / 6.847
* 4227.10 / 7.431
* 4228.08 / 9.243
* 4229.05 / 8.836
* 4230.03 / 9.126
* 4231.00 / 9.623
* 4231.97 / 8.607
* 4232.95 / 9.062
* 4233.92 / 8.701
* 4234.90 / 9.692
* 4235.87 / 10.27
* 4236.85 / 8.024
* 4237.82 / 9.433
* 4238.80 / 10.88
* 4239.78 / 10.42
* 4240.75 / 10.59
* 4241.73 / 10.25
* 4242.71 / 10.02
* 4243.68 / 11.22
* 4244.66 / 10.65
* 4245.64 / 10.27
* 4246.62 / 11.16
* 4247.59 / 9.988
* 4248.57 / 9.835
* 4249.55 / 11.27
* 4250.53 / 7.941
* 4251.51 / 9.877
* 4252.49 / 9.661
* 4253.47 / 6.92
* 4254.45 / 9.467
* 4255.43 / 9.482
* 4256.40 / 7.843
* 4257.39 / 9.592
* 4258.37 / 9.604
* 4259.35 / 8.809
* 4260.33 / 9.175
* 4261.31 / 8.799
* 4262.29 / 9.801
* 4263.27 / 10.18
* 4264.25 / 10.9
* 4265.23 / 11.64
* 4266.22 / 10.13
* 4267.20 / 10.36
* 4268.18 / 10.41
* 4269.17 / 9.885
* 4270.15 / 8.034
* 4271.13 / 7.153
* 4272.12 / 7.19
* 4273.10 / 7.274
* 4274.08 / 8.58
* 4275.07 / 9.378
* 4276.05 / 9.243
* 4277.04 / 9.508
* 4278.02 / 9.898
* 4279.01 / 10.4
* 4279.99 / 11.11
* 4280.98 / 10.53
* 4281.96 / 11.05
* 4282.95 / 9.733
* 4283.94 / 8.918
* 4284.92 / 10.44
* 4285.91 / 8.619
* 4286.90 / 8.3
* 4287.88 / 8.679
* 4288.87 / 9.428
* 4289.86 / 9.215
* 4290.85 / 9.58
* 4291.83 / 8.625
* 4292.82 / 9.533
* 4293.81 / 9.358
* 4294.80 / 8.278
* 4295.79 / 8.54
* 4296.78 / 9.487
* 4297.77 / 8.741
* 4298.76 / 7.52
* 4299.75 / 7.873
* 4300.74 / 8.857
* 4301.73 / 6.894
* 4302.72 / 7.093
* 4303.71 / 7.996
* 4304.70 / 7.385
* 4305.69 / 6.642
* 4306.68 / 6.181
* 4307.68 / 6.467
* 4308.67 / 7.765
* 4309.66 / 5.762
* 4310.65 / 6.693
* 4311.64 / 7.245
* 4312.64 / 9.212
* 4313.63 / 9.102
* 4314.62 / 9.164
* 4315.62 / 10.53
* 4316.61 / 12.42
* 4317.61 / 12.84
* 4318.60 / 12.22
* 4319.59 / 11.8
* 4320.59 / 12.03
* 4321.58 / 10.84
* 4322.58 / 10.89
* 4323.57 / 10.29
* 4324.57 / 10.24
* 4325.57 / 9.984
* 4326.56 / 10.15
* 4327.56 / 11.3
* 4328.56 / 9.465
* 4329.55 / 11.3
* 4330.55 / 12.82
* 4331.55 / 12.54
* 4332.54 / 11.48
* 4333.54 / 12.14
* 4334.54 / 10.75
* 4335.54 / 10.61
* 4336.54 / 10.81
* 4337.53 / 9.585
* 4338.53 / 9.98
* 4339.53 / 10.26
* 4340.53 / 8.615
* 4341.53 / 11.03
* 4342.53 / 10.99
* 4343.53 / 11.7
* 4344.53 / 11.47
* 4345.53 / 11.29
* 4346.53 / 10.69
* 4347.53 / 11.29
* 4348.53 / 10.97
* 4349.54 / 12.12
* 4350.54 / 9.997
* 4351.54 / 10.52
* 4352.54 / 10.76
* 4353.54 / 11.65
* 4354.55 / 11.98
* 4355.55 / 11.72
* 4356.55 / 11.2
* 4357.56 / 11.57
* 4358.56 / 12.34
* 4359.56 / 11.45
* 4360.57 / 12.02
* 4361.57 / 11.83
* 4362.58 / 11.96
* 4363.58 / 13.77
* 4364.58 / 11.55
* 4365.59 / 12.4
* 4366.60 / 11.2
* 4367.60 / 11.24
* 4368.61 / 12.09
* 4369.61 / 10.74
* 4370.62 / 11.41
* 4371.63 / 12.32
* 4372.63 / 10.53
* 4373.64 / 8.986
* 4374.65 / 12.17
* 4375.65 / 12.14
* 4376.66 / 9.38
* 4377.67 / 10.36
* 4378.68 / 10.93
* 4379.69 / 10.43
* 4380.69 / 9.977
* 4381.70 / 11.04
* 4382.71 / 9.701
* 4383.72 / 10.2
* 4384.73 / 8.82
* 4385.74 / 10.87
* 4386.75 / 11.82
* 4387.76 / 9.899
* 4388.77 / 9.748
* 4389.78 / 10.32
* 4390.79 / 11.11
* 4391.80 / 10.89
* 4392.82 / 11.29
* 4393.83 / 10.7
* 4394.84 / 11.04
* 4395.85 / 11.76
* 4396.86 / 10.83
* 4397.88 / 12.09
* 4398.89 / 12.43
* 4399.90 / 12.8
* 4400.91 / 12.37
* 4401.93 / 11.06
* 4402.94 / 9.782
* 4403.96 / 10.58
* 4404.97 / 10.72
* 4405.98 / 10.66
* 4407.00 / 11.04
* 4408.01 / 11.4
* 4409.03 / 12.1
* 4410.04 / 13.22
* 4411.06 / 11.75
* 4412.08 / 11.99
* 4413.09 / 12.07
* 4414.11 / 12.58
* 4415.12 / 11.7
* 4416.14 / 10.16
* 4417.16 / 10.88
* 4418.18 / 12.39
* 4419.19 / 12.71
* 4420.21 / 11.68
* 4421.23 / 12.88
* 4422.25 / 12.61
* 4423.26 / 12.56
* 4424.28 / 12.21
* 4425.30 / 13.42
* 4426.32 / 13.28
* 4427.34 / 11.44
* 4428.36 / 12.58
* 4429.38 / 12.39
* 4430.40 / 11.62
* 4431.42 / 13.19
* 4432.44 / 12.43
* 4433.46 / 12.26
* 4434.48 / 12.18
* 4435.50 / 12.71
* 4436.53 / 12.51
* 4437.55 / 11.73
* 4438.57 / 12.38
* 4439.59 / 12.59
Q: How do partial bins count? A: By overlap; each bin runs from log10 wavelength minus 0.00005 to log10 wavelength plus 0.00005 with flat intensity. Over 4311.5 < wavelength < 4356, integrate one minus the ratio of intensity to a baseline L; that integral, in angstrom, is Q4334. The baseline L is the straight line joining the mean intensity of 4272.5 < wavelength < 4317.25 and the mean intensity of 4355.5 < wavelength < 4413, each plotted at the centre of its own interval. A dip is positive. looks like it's -4.9 angstrom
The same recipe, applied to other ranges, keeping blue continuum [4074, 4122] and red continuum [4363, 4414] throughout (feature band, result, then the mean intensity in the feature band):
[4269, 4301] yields 4.2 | 9.05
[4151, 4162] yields 1.2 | 8.5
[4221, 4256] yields 2.0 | 9.5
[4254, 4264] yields 0.9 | 9.32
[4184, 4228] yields 3.0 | 9.18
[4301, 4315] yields 4.2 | 7.41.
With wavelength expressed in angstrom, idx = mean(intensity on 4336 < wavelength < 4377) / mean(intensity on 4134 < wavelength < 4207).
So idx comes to 1.27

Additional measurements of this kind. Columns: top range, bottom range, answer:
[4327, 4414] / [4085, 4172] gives 1.25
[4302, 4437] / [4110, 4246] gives 1.21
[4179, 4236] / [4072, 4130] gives 1.00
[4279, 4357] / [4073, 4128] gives 1.09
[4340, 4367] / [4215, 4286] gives 1.19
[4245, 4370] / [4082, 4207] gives 1.11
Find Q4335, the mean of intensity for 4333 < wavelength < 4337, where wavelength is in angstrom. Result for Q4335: 11.1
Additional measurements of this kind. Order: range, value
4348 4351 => 11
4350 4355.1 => 11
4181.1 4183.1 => 7.88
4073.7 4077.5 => 8.48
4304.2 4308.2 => 6.67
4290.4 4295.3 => 9.07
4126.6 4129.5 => 9.62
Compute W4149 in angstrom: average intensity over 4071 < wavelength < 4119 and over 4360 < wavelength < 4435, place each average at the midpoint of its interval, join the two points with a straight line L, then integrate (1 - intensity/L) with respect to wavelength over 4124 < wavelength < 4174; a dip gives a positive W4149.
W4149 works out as 3.7 angstrom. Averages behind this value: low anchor 9.16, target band 8.87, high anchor 11.5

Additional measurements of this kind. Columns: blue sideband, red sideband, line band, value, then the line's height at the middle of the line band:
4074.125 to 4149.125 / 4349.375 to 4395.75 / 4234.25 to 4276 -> 2.5 angstrom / 10.2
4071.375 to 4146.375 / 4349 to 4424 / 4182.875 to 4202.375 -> 1.8 angstrom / 9.78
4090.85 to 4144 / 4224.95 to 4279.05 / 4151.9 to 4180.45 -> 1.9 angstrom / 9.17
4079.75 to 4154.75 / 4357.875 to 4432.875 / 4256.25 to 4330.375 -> 9.1 angstrom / 10.6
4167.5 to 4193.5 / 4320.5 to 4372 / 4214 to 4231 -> -0.2 angstrom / 9.32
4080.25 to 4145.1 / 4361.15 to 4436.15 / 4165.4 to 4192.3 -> 2.8 angstrom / 9.69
